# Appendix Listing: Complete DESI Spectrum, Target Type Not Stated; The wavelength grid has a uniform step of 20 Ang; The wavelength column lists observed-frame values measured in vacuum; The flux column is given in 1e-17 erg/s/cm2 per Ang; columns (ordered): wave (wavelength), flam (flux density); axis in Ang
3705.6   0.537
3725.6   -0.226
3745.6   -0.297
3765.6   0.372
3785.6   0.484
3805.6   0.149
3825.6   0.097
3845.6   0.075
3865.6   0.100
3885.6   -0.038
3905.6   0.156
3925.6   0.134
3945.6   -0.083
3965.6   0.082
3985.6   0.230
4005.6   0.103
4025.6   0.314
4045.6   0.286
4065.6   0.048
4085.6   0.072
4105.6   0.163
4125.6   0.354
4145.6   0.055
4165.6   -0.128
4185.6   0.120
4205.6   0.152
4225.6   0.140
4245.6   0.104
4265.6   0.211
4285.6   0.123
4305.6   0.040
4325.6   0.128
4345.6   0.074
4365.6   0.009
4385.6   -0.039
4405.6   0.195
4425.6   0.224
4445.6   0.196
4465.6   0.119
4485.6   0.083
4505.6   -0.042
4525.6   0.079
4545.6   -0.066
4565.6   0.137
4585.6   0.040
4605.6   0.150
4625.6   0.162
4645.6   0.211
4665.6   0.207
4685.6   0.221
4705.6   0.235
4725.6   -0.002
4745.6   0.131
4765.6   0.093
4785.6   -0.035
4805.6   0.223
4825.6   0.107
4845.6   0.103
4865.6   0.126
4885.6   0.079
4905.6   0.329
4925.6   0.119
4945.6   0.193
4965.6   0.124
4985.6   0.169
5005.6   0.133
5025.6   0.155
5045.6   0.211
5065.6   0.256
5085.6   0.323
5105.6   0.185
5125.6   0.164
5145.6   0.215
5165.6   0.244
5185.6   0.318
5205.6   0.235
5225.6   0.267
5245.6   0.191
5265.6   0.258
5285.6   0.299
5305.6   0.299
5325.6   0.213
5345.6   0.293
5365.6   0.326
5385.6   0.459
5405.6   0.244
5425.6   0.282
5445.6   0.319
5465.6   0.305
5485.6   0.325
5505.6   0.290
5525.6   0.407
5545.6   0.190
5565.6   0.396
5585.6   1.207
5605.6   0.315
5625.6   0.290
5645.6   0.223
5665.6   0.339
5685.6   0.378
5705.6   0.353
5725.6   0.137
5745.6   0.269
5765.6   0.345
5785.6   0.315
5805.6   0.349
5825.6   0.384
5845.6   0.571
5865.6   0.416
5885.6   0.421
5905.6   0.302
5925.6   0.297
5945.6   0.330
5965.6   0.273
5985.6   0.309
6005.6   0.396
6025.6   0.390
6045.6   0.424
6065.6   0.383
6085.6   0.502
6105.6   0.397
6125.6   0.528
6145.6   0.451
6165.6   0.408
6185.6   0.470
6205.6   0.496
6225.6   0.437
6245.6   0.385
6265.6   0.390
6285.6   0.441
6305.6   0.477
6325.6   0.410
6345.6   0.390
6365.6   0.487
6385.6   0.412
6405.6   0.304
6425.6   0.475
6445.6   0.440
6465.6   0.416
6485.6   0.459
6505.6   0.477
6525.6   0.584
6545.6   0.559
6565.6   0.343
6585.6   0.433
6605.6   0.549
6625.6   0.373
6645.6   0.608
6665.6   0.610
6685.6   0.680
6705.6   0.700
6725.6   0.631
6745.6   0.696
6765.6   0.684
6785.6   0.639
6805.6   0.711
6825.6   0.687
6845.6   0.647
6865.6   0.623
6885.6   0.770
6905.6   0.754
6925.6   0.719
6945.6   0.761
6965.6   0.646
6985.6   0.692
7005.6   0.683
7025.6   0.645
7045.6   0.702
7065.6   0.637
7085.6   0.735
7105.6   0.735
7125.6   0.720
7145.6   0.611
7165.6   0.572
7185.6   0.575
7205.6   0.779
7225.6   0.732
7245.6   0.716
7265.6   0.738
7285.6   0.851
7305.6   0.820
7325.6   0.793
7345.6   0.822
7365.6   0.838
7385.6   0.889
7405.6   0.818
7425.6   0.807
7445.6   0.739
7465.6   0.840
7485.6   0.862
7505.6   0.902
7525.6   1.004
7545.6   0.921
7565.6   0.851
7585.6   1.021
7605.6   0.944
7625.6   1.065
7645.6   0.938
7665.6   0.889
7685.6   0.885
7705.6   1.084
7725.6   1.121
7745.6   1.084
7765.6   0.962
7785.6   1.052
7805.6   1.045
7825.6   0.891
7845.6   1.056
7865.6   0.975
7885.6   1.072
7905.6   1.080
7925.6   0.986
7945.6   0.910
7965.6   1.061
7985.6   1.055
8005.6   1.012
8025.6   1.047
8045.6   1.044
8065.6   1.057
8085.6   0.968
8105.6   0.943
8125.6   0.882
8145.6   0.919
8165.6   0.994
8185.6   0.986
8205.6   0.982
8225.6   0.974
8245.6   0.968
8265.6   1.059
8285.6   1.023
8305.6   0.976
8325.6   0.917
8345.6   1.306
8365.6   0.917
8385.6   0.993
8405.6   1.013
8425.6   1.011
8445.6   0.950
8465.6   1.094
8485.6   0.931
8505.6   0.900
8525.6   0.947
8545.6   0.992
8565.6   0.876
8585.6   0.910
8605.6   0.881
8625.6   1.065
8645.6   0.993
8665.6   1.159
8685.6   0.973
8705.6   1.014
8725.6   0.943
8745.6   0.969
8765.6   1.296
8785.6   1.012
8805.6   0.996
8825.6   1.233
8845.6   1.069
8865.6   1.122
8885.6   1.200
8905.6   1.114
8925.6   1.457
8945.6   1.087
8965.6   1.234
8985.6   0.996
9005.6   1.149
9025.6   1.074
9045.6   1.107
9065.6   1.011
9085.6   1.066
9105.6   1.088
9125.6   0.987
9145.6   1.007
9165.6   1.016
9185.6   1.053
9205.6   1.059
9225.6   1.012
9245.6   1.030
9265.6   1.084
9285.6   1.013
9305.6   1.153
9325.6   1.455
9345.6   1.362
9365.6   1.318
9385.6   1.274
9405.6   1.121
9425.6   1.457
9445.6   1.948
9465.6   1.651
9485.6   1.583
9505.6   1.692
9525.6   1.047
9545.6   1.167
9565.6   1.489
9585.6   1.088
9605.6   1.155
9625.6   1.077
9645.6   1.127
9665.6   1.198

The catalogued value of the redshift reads 0.669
